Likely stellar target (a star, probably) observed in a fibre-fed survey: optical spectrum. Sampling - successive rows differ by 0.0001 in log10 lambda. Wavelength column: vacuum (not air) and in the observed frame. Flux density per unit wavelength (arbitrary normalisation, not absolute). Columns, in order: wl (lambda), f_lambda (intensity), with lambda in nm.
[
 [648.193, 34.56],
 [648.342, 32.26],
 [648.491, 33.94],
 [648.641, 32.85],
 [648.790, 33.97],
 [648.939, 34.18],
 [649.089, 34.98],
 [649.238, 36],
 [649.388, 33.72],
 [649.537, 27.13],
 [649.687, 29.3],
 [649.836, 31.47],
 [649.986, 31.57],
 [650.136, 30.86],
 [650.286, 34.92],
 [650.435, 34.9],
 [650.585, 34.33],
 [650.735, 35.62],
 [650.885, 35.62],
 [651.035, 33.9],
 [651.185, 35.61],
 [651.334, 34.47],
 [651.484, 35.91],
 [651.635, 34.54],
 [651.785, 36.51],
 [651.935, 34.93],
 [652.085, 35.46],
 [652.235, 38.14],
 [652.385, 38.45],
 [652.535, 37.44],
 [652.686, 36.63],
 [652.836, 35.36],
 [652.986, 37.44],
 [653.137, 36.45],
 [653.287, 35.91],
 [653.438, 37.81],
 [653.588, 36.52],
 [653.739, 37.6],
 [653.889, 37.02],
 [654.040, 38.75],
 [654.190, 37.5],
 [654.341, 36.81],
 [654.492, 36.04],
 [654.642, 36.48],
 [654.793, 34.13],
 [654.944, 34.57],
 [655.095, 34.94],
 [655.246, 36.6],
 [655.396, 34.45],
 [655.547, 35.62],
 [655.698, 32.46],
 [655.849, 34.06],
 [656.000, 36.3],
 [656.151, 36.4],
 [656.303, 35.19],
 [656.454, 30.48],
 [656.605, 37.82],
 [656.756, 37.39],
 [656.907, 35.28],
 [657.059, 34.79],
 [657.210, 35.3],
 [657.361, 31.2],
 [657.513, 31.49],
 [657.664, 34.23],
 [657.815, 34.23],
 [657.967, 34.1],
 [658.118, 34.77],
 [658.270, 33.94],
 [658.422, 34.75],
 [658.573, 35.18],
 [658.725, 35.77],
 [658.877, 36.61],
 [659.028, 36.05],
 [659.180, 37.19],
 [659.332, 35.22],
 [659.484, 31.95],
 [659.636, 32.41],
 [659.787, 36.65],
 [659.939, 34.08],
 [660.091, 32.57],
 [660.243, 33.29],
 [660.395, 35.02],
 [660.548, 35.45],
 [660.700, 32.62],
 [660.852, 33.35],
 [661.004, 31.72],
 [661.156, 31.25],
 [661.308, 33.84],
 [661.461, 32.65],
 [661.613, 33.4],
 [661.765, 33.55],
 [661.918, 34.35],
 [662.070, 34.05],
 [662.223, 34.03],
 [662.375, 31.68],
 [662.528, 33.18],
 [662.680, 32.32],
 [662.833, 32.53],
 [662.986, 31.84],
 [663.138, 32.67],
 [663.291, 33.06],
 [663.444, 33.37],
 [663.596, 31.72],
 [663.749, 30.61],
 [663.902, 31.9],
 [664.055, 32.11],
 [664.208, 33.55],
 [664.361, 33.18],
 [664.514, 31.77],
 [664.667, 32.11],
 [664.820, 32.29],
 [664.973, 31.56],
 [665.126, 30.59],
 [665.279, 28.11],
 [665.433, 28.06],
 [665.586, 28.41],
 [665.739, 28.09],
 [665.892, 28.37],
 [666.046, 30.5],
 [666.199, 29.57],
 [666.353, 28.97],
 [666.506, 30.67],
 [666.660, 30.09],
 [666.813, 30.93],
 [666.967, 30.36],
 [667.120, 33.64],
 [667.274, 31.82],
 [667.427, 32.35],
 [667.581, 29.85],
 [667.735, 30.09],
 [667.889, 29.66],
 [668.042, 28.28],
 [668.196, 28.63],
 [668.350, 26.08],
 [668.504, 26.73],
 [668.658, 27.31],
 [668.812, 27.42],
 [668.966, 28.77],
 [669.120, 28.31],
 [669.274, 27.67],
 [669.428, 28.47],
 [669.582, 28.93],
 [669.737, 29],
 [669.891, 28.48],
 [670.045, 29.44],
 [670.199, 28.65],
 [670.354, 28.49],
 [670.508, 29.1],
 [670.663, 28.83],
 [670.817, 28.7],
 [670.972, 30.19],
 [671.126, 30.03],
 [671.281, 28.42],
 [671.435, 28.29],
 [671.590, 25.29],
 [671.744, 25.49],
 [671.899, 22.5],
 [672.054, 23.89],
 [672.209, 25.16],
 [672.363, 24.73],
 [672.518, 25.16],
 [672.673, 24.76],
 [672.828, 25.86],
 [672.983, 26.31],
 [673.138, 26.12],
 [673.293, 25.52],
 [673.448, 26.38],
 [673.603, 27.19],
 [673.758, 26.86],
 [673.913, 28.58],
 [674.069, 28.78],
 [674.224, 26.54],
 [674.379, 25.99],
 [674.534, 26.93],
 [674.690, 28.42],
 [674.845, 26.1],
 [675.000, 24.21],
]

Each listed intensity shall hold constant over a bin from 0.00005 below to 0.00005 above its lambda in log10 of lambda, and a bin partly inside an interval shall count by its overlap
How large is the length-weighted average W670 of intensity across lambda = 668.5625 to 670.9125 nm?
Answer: 28.5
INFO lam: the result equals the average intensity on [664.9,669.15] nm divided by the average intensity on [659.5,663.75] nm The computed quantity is 0.9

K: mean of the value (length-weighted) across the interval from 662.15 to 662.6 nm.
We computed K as 33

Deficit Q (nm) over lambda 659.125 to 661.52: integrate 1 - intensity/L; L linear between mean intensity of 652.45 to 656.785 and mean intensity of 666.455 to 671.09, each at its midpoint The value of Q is -0.03 nm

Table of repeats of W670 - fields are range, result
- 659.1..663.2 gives 33.4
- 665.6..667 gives 29.6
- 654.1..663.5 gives 34.3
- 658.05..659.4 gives 35.5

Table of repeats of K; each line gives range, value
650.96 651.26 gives 34.9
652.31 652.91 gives 37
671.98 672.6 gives 24.8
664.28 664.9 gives 32.3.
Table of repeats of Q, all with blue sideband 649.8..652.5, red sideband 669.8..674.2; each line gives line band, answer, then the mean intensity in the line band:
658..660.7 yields -0.24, 34.7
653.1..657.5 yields -0.29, 35.6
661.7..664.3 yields -0.20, 32.7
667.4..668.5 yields -0.01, 29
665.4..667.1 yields -0.02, 29.6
